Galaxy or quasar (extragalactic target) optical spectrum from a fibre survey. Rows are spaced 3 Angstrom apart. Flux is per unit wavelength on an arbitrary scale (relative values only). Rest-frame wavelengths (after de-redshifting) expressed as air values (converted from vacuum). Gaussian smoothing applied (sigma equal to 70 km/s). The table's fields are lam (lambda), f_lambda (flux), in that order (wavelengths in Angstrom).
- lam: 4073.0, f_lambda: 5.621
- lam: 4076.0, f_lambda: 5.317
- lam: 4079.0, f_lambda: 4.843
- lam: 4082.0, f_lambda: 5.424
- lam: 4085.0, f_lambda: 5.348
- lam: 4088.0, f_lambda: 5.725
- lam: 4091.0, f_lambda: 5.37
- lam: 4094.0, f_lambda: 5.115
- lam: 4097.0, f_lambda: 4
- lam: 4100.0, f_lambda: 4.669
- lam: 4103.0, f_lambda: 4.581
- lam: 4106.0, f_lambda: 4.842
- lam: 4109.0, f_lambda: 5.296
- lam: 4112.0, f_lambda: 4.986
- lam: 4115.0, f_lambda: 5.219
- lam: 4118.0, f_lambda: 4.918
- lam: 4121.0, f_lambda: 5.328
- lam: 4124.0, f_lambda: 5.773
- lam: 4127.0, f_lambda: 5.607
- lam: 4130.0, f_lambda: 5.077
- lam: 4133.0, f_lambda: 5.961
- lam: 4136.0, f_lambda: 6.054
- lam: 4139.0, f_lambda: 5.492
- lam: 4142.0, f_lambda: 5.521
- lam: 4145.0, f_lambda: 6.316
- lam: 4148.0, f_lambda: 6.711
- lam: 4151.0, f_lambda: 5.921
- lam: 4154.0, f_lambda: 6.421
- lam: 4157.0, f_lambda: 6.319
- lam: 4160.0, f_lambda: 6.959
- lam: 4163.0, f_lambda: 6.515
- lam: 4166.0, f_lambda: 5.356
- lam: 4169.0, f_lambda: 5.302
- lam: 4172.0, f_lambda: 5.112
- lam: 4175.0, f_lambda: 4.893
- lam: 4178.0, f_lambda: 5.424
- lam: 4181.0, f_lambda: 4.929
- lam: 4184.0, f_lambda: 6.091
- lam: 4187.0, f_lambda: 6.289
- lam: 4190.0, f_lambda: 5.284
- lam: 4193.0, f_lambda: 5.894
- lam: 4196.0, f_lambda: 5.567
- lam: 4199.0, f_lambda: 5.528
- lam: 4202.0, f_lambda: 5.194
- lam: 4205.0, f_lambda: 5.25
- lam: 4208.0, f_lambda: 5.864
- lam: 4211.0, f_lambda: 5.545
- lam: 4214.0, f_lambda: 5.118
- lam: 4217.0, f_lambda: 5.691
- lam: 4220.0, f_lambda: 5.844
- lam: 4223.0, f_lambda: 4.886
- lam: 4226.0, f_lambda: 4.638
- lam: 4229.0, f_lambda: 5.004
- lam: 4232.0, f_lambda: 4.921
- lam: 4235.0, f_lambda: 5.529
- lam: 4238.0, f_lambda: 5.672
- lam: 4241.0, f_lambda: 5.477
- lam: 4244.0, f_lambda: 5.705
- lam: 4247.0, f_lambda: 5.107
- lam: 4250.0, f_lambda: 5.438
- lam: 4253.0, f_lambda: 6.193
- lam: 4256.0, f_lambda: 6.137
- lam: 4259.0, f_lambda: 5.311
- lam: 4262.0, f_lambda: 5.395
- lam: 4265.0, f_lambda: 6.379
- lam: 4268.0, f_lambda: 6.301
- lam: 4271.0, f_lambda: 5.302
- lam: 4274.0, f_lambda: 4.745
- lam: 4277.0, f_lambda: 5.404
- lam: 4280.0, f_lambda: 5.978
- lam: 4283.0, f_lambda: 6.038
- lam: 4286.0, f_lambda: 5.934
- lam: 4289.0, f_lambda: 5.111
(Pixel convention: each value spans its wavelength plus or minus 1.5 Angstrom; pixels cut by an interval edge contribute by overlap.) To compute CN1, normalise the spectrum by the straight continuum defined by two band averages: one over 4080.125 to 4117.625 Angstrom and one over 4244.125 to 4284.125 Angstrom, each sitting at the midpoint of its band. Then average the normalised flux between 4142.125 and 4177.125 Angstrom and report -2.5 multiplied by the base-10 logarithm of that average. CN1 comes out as -0.133 mag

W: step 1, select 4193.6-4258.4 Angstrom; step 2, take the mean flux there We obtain 5.45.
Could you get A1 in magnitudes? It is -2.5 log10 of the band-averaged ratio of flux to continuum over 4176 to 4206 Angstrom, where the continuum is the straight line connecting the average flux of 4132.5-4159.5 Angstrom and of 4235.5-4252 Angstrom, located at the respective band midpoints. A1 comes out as 0.056 mag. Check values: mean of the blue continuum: 6.12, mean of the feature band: 5.54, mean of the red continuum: 5.5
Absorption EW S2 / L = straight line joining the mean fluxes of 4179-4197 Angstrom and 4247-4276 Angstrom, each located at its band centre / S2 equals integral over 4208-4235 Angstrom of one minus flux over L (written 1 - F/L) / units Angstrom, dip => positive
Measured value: 1.9 Angstrom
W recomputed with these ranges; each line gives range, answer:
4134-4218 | 5.74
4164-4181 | 5.23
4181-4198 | 5.74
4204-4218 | 5.5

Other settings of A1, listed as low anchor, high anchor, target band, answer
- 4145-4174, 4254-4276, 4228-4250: 0.078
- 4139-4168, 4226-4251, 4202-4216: 0.036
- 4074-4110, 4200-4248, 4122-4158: -0.149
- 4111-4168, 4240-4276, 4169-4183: 0.121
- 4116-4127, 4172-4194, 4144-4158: -0.167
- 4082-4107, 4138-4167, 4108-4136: 0.033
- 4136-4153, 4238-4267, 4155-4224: 0.050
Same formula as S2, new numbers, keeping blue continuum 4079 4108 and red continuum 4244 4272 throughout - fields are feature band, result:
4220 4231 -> 1.2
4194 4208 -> 0.1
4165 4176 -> 0.4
